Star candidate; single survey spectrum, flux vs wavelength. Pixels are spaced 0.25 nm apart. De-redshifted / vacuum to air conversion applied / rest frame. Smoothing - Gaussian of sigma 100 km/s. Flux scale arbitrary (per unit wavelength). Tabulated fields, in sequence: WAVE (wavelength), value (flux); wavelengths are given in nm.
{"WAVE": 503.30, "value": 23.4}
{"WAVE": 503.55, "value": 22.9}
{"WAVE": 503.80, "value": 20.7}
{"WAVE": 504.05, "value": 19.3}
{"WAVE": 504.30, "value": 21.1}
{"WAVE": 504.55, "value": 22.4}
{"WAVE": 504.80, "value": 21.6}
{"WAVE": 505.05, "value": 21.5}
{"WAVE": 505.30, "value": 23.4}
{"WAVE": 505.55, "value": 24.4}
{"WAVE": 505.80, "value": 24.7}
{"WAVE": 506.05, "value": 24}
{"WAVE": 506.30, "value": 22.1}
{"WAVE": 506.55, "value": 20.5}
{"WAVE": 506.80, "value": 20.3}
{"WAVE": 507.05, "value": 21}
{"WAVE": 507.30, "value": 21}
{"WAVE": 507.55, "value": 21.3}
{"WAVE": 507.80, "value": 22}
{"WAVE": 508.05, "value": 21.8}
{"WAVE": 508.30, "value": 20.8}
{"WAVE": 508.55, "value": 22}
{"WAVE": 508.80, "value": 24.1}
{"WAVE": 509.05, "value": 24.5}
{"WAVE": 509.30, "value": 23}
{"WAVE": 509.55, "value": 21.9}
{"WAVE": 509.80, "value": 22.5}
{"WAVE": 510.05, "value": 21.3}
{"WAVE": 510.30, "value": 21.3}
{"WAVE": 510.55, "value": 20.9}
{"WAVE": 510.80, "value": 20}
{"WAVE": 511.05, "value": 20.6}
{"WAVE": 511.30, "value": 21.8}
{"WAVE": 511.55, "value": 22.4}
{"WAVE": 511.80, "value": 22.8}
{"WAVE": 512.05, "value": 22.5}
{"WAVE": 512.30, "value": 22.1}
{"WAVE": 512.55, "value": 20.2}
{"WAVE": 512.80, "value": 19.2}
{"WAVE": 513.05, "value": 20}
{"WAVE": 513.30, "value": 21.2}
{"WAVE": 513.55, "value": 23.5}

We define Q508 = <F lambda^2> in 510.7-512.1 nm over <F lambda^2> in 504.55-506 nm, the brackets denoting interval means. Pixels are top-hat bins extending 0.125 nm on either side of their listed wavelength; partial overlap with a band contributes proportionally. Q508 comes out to 0.96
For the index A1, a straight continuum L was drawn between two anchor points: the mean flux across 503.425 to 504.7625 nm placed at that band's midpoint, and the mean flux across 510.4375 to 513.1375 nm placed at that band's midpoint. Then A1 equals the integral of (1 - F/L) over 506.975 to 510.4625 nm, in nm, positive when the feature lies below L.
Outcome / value -0.14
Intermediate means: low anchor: 21.3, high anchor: 21.2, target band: 22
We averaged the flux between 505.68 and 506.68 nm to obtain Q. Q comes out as 22.8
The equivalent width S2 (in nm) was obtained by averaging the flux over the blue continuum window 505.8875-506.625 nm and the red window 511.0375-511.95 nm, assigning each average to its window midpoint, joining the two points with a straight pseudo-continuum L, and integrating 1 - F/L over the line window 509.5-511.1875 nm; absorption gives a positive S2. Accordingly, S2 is 0.07 nm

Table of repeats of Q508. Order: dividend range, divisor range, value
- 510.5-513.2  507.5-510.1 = 0.96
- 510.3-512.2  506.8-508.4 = 1.03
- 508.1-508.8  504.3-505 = 1.02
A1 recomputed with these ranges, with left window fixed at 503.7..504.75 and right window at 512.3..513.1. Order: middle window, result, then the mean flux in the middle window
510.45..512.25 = -0.12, 21.6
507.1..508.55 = -0.06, 21.4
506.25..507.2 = -0.01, 20.9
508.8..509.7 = -0.12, 23.2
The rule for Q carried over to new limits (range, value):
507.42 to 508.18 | 21.7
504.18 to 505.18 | 21.7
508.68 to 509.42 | 23.9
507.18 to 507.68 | 21.2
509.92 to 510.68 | 21.2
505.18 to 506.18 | 24.1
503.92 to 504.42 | 20.2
